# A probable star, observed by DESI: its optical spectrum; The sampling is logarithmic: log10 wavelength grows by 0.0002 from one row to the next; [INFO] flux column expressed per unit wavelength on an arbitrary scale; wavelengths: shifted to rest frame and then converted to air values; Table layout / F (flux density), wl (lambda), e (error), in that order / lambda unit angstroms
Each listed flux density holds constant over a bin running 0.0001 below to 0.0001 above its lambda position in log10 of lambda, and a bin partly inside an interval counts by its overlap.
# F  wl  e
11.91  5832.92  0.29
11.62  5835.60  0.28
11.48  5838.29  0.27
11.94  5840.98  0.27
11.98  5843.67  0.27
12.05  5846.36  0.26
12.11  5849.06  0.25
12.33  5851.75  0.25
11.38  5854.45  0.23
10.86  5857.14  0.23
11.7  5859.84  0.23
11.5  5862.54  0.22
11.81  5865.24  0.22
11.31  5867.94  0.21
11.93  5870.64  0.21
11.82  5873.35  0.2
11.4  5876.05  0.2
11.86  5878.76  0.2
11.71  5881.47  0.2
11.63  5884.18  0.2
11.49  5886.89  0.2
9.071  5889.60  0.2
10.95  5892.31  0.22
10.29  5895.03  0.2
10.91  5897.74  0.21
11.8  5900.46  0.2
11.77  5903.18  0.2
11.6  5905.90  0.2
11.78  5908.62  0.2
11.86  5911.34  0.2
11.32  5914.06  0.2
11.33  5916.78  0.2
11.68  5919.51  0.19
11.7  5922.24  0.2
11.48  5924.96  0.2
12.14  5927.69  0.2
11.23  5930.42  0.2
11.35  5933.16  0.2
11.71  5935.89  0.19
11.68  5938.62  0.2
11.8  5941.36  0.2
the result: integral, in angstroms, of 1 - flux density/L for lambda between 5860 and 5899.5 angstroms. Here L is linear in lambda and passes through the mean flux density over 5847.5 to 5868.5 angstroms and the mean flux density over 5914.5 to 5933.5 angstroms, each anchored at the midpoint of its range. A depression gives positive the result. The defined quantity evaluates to 1.1 angstroms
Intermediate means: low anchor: 11.6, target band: 11.3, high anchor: 11.6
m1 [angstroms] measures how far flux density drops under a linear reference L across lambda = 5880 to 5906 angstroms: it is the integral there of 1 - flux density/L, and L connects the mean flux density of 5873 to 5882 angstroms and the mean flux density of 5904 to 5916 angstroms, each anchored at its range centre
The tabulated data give 1.2 angstroms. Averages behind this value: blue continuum 11.7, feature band 11.1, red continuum 11.6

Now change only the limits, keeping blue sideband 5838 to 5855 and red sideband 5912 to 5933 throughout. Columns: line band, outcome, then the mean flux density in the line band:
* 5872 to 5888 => 0.2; 11.7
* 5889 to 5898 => 1.0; 10.3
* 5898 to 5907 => 0.0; 11.6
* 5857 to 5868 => 0.3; 11.5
